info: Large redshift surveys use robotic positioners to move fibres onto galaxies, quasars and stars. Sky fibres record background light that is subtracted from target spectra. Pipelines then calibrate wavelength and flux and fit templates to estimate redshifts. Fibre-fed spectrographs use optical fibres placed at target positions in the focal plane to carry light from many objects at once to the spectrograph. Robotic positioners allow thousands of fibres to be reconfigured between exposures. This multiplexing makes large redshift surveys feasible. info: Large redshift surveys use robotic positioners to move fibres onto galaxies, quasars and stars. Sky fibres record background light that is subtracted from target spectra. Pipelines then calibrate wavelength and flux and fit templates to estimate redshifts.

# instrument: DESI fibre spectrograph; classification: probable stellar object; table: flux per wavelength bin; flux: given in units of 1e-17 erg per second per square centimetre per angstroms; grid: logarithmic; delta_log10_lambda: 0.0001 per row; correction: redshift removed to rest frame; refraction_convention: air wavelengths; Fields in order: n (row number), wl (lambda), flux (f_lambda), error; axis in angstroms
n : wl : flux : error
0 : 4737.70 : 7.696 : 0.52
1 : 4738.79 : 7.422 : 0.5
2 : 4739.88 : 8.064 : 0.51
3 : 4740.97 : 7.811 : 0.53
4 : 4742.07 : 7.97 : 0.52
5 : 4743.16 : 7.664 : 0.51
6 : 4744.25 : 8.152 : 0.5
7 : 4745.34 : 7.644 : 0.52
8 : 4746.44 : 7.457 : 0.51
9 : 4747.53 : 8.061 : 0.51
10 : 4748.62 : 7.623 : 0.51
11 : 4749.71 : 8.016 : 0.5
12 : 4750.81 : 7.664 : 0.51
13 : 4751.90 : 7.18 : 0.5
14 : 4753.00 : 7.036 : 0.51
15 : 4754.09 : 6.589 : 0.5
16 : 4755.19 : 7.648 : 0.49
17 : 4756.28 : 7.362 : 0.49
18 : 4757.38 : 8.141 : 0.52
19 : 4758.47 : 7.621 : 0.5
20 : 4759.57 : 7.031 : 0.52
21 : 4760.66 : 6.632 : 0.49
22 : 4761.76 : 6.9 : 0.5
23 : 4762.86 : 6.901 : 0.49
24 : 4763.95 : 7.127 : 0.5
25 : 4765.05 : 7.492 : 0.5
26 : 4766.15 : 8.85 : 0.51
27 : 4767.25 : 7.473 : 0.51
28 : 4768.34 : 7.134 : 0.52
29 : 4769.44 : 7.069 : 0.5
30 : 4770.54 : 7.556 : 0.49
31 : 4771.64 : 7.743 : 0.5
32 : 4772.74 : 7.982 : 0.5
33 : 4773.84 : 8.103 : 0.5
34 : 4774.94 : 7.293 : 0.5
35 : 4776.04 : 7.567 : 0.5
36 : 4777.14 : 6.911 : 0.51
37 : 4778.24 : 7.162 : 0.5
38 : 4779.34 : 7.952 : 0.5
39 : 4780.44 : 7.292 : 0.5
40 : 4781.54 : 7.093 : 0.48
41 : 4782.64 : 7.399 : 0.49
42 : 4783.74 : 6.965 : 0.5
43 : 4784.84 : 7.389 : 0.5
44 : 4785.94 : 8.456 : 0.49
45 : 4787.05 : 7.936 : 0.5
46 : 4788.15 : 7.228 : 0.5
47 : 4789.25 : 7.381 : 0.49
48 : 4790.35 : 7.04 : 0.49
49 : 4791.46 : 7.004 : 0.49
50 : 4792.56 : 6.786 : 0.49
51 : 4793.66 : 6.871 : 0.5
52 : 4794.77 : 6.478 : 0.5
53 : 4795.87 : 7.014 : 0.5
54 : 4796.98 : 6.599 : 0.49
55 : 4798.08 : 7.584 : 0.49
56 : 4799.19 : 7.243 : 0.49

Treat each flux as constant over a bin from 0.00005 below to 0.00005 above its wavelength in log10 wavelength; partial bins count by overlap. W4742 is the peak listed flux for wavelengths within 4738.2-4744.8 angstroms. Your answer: 8.152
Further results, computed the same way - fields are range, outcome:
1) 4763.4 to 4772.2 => 8.85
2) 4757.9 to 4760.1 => 7.621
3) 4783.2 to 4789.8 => 8.456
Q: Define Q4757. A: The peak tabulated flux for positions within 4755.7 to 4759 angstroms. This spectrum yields 8.141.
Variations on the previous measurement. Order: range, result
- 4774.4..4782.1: 7.952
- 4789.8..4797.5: 7.04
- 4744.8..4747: 7.644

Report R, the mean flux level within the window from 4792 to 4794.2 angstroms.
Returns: 6.85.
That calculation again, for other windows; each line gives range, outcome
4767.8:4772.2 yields 7.37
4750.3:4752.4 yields 7.44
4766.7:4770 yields 7.23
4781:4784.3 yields 7.16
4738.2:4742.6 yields 7.81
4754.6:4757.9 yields 7.69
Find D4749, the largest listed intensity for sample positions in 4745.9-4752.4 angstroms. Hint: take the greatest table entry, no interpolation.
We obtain 8.061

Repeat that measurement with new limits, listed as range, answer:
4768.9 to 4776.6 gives 8.103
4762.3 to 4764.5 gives 7.127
